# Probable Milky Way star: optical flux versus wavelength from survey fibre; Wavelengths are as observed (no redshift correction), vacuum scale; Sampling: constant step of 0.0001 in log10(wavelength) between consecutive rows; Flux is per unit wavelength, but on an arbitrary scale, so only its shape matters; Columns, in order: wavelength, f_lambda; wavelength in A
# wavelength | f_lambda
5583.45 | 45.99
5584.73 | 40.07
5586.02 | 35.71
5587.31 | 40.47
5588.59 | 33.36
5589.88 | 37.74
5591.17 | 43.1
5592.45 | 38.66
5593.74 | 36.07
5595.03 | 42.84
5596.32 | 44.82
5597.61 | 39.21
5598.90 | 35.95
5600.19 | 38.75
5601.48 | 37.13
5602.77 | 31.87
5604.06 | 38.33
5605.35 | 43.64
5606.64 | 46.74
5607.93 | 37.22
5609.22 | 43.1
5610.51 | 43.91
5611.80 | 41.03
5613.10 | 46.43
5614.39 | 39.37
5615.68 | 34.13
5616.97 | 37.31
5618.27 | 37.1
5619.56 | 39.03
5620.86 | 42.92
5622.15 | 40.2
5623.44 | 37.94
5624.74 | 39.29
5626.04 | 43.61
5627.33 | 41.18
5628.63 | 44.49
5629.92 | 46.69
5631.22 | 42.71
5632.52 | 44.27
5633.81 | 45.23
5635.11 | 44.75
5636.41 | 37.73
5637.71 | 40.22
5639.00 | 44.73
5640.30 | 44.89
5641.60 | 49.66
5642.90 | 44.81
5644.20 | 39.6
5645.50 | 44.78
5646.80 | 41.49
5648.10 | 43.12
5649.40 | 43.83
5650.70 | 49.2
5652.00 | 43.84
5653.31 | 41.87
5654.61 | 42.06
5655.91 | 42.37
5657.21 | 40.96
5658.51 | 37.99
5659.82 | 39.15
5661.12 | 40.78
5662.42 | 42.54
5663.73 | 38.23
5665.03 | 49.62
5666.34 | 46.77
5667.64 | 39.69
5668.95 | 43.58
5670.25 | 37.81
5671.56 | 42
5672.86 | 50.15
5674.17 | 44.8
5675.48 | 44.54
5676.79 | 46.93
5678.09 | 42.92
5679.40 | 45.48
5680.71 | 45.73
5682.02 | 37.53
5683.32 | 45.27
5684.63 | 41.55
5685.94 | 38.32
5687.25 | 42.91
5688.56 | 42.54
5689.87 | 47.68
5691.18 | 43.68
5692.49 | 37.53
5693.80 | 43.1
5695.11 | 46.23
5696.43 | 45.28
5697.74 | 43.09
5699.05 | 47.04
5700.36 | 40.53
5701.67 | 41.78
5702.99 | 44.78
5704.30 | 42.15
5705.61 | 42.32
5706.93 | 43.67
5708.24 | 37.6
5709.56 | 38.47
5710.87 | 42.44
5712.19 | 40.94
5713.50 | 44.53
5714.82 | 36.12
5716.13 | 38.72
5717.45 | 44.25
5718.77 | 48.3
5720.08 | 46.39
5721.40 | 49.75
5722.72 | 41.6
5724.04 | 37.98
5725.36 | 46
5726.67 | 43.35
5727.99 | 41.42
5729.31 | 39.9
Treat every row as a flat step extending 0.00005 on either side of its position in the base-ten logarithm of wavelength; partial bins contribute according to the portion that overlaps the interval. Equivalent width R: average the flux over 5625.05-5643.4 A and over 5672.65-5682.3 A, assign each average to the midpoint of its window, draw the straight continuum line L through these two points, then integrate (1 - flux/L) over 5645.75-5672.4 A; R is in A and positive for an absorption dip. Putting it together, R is 1.2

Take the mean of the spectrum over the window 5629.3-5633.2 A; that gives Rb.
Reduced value 44.6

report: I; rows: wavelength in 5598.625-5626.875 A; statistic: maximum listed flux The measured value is 46.74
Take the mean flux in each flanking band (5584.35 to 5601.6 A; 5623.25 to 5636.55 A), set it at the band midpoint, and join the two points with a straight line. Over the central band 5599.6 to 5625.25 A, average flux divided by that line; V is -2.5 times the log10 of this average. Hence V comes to 0.03 mag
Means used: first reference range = 38.9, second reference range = 42.9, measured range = 39.8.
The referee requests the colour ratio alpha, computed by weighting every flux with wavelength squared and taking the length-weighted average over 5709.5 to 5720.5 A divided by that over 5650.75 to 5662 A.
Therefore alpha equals 1.04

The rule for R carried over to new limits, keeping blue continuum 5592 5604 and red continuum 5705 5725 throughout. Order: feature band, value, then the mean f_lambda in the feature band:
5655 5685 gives -1.58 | 42.9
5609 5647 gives -2.65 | 42.1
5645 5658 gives -1.02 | 43.3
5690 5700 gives -0.54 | 43.8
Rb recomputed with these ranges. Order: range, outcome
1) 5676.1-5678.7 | 45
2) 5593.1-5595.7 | 39.5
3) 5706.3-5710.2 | 39.9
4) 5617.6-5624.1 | 39.4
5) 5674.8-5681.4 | 45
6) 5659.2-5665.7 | 42.1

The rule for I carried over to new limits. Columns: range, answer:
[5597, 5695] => 50.15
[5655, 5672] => 49.62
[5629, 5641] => 46.69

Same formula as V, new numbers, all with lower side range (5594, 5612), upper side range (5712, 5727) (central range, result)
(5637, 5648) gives -0.06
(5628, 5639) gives -0.06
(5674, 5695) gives -0.02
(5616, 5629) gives 0.02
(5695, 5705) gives -0.02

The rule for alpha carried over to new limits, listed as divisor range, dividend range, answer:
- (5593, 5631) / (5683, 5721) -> 1.09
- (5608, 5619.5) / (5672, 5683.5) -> 1.14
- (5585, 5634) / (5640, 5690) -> 1.09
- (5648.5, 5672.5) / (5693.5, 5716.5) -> 1.01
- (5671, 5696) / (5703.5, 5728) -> 0.98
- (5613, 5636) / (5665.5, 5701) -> 1.07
